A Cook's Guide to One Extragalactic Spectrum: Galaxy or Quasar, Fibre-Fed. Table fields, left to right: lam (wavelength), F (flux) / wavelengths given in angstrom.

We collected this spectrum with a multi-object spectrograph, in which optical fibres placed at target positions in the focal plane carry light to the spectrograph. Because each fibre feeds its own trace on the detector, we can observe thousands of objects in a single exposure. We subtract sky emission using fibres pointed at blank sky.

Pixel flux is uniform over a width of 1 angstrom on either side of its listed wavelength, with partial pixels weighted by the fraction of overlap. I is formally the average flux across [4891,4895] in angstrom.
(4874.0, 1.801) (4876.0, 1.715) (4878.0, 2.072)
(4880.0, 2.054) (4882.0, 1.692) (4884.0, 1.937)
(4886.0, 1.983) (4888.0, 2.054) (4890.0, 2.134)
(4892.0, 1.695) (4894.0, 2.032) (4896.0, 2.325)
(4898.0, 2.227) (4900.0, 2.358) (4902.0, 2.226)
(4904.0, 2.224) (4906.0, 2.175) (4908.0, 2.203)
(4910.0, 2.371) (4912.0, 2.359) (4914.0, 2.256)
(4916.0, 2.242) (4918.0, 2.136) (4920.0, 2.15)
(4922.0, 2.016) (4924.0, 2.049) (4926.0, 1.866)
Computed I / 1.86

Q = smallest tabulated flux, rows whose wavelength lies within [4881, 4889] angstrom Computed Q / 1.692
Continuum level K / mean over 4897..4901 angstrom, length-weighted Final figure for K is 2.29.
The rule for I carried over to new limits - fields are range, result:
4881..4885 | 1.81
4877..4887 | 1.95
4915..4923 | 2.14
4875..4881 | 1.95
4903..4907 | 2.2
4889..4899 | 2.08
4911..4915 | 2.31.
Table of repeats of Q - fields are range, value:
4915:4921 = 2.136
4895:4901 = 2.227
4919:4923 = 2.016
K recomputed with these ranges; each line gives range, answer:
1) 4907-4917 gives 2.29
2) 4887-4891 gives 2.09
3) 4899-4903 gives 2.29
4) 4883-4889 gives 1.99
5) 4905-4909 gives 2.19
